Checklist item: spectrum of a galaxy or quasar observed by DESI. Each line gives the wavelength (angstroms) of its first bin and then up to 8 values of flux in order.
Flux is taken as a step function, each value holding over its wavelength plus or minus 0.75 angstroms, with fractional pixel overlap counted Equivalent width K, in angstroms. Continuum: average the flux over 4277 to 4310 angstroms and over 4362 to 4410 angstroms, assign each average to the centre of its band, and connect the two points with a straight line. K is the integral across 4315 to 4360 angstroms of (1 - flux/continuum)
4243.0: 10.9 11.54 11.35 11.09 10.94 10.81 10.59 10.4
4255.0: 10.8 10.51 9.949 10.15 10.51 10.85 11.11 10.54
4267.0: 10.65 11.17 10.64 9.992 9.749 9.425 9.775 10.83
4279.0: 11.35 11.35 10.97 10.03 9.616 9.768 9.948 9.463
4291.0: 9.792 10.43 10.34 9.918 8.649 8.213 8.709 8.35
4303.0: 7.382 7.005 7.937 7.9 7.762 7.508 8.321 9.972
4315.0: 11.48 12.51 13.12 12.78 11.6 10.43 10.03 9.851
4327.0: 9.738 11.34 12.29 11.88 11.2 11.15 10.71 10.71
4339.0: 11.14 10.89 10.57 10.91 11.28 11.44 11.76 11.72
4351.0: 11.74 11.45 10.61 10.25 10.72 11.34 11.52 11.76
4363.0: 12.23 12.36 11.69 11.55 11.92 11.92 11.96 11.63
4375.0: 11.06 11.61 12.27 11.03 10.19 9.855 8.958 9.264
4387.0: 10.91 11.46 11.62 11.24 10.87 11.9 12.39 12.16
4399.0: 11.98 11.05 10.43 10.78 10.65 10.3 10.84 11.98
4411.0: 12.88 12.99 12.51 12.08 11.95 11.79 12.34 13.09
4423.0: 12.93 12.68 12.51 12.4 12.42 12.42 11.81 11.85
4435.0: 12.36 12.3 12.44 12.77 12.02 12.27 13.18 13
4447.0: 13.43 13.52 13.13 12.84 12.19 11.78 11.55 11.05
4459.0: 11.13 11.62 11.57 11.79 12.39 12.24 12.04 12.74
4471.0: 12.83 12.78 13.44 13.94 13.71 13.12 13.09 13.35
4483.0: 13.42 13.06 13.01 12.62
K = -4.4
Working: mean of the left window 9.33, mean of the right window 11.3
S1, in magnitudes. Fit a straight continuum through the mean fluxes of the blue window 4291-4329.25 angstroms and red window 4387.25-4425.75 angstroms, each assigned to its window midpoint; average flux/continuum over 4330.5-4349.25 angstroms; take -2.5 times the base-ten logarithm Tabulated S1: -0.09 mag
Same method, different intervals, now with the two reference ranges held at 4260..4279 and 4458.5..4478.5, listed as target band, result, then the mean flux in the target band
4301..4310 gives 0.371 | 7.7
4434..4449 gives -0.040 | 12.7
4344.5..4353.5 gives -0.025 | 11.5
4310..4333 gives 0.010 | 10.9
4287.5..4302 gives 0.145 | 9.39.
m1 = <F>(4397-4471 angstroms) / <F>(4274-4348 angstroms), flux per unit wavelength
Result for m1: 1.19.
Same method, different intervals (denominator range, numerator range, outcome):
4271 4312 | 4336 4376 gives 1.22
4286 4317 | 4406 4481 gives 1.37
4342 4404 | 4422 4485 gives 1.11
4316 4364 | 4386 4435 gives 1.05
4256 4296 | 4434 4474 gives 1.20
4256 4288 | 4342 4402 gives 1.09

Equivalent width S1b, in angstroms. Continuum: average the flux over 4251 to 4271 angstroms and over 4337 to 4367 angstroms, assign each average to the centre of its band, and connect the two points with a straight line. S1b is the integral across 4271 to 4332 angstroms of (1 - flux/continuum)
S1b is 5.5 angstroms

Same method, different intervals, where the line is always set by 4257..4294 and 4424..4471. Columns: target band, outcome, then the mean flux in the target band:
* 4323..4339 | 0.1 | 10.9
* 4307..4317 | 1.4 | 9.31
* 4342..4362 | 0.0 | 11.2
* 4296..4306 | 2.4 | 8.09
